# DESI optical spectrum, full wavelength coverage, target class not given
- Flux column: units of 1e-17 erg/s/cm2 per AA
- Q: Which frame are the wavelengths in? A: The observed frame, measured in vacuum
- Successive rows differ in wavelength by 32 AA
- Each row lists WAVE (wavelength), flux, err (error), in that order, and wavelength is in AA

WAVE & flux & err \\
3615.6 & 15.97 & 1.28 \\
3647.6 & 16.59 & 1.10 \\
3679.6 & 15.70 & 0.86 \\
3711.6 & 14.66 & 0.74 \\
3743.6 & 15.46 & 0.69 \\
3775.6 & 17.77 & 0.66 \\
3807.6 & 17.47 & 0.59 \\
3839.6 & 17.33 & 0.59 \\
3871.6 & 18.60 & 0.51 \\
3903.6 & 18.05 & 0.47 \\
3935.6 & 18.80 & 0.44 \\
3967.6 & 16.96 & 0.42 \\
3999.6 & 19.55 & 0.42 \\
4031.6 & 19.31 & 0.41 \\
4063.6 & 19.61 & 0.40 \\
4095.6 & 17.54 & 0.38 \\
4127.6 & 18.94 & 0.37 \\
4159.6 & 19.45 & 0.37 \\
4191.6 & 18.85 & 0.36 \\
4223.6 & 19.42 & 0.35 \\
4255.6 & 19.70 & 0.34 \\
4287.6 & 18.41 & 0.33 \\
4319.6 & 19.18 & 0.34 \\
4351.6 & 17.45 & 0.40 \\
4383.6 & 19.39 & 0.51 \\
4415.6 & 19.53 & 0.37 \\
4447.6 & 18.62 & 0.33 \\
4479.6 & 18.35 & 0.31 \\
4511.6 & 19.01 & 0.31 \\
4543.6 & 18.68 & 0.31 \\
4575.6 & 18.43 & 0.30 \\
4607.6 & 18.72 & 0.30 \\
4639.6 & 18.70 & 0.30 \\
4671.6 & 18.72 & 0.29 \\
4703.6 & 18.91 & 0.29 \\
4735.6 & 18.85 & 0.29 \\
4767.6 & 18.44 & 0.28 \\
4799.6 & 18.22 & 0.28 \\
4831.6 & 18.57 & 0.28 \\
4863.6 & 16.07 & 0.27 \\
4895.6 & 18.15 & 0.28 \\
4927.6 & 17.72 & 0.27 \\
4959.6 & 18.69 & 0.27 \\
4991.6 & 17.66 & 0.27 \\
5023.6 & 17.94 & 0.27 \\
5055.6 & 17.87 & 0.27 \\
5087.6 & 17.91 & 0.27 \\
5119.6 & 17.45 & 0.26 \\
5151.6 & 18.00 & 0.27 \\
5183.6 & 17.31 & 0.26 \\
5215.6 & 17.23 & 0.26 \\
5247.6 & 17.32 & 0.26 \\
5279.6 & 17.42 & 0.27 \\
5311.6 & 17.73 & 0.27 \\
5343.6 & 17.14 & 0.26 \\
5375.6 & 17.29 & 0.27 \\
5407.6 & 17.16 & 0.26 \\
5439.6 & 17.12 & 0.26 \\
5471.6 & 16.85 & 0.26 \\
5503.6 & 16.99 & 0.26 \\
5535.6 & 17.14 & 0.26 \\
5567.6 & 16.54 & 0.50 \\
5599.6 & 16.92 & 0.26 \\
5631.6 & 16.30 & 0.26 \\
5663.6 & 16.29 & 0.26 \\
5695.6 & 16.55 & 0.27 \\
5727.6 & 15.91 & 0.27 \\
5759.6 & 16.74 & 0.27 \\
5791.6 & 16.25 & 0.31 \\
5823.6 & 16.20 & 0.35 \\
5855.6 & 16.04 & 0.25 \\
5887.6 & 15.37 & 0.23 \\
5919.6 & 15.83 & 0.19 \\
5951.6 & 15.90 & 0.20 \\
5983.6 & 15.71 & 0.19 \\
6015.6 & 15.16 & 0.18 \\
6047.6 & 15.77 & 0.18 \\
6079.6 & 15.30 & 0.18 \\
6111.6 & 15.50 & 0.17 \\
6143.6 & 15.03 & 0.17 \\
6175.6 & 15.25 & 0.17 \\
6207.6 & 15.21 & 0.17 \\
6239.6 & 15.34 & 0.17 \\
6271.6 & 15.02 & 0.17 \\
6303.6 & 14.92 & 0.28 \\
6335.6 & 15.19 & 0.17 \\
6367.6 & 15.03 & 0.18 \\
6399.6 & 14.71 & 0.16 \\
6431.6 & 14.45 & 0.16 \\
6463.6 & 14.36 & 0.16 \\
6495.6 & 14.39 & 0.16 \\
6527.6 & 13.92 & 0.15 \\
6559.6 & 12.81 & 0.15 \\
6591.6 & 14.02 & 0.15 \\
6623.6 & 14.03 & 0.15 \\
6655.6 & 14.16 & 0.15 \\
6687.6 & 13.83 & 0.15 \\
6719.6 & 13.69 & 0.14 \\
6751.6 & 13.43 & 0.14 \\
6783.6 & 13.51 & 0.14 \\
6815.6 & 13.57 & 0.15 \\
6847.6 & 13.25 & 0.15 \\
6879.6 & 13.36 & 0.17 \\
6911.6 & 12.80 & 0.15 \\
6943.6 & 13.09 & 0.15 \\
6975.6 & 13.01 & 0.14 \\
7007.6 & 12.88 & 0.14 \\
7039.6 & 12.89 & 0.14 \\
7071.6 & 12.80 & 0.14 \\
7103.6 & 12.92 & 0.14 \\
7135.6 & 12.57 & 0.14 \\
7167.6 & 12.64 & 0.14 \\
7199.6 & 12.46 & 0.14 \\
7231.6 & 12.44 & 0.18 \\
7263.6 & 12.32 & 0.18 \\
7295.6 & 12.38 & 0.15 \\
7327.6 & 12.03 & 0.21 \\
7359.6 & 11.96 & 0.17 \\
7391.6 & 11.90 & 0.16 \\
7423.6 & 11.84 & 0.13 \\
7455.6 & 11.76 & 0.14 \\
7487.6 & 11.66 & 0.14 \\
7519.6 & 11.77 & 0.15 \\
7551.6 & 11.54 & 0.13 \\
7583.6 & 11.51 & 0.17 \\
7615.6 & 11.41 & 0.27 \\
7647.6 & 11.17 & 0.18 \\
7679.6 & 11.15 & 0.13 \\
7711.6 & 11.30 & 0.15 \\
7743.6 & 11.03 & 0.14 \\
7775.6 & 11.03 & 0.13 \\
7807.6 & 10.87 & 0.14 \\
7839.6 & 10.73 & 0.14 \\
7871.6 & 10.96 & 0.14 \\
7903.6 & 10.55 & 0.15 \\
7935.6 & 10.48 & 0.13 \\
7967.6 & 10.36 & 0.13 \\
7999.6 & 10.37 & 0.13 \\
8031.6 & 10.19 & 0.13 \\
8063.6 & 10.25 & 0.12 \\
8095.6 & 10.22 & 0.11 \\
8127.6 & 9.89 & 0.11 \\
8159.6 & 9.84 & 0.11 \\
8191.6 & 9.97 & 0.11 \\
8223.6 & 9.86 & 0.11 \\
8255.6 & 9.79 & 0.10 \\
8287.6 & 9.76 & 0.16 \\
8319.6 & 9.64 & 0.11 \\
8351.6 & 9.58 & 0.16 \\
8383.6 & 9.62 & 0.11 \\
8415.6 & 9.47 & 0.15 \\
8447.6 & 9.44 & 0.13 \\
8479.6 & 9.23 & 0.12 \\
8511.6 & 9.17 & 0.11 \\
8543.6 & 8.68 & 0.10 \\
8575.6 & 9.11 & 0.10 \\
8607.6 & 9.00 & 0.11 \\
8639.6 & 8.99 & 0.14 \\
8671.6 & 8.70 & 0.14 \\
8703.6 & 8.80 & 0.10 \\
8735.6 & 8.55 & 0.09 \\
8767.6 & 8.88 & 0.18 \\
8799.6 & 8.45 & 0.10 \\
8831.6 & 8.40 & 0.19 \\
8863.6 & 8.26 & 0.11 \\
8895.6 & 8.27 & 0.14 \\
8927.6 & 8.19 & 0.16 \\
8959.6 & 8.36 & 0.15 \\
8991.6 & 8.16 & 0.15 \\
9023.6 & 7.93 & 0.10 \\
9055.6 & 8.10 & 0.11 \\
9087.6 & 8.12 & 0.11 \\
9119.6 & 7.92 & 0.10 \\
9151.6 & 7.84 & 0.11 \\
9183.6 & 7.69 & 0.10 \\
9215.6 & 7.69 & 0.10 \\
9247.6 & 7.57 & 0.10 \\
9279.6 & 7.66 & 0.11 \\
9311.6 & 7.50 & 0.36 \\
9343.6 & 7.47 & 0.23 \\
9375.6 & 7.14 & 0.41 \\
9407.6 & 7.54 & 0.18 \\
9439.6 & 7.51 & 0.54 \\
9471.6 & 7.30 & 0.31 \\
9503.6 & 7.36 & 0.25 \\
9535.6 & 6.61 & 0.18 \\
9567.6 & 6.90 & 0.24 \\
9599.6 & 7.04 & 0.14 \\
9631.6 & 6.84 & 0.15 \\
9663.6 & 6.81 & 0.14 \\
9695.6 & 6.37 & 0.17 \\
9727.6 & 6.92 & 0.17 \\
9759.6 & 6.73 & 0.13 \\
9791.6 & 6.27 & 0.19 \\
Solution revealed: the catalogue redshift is 0.00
